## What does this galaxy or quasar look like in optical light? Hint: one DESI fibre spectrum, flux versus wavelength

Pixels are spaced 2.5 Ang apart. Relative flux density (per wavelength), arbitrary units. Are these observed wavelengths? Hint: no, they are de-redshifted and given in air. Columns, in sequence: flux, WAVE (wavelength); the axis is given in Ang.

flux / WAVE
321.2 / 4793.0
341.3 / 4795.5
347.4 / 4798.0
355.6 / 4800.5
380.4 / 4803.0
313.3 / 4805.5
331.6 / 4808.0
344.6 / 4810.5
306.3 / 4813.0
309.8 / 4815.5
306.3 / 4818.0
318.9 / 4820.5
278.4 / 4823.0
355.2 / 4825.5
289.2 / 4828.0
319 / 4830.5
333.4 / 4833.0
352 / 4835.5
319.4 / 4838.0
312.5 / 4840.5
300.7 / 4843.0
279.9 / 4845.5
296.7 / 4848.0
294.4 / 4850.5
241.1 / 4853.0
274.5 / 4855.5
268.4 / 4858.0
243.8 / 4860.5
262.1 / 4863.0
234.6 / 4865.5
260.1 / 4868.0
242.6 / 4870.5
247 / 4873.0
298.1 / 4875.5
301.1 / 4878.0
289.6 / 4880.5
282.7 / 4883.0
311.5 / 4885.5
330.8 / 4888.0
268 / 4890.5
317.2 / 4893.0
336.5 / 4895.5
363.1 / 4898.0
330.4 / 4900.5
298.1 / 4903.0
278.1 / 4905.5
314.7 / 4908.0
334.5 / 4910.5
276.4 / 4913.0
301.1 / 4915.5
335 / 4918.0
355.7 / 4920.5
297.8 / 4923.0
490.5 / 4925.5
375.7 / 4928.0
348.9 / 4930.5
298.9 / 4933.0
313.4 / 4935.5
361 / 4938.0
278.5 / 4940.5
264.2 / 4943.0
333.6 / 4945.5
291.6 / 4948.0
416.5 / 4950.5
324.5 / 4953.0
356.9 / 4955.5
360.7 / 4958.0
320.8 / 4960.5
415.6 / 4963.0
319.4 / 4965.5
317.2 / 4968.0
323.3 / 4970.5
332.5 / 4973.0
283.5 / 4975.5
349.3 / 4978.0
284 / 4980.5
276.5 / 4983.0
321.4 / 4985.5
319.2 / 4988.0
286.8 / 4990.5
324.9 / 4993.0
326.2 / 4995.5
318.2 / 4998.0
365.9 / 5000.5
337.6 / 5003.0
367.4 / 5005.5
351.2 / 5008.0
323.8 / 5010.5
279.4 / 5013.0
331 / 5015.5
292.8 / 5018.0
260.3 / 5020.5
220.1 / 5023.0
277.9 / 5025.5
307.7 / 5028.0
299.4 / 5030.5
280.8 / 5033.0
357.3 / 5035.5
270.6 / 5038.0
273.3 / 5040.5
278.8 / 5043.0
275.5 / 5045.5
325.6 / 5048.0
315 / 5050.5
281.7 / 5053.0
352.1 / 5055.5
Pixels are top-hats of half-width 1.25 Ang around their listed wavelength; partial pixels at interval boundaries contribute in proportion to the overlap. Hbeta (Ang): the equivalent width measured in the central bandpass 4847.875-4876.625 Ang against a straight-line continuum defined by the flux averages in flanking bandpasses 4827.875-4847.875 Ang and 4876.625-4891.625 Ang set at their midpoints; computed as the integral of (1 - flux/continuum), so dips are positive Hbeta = 4.1 Ang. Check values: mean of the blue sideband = 314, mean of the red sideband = 298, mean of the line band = 262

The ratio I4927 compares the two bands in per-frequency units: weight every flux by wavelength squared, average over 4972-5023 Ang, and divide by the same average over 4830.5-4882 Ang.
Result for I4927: 1.17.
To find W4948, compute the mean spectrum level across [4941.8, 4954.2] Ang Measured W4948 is 326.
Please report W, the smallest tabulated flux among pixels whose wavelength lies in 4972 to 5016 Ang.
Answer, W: 276.5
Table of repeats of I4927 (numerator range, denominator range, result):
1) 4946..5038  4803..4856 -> 1.10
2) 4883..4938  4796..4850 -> 1.06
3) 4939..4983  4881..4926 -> 1.04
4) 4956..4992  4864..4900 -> 1.15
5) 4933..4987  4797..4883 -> 1.14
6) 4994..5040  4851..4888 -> 1.21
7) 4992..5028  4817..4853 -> 1.09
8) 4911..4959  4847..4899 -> 1.21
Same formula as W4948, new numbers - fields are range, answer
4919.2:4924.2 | 327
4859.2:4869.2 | 250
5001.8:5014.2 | 332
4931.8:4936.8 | 307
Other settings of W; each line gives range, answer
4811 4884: 234.6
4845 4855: 241.1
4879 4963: 264.2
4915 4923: 297.8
